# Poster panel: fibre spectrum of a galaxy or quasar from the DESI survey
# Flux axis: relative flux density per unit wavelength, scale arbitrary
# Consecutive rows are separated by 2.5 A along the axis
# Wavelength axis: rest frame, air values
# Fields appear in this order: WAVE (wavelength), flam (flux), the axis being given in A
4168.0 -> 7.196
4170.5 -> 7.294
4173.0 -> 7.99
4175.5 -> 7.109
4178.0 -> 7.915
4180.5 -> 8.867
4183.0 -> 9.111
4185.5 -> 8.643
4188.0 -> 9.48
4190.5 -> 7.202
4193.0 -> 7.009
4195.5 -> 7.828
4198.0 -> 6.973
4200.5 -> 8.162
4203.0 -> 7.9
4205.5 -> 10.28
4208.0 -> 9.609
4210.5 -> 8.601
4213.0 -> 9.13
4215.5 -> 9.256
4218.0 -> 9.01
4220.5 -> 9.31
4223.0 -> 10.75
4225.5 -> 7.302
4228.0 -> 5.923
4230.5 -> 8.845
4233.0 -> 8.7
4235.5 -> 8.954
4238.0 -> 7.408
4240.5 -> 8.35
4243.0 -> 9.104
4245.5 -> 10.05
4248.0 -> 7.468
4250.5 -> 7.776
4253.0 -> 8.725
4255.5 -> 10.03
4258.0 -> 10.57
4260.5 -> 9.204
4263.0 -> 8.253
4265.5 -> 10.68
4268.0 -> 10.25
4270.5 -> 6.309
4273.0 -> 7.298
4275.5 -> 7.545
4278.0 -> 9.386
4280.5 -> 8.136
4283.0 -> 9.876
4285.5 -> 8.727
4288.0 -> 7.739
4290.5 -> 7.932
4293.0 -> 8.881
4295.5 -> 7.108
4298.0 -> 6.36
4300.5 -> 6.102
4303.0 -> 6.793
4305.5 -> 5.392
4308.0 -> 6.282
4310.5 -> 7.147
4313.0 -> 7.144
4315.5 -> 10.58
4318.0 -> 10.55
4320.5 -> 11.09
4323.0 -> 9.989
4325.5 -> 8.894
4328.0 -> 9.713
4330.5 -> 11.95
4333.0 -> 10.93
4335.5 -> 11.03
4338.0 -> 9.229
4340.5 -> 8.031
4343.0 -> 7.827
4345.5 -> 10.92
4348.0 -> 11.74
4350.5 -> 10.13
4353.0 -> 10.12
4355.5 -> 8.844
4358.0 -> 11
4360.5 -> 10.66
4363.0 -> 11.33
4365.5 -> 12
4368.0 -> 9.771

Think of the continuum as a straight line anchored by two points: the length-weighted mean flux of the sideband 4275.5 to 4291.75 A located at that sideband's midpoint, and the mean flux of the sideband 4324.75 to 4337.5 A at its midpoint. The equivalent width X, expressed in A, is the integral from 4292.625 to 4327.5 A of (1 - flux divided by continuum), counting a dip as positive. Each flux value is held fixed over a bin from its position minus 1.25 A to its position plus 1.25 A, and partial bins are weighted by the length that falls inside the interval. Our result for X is 5.91 A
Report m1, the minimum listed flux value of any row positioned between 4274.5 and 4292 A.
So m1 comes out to 7.545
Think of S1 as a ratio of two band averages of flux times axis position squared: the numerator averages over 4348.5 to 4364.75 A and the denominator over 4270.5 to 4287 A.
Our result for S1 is 1.3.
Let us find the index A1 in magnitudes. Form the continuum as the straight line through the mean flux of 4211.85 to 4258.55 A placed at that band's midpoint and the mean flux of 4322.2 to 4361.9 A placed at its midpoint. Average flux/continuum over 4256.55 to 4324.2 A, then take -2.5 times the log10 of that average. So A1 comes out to 0.13 mag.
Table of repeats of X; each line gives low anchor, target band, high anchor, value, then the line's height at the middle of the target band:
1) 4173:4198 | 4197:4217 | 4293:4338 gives -1.5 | 8.17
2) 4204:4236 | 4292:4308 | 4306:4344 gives 4.3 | 9.2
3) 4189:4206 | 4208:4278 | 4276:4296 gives -4.8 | 8.17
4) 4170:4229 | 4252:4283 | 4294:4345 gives -1.4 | 8.53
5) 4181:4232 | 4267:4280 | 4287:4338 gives 0.7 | 8.57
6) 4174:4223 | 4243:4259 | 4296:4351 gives -0.7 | 8.72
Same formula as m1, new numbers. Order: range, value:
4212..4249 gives 5.923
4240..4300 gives 6.309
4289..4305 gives 6.102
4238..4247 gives 7.408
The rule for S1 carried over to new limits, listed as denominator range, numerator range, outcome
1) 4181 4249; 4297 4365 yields 1.15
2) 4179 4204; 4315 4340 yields 1.36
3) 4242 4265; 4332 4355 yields 1.14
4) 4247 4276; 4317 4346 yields 1.18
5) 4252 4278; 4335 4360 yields 1.15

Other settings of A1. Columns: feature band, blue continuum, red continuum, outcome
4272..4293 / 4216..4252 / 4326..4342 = 0.11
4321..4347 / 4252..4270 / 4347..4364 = 0.04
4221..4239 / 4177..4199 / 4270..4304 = -0.05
